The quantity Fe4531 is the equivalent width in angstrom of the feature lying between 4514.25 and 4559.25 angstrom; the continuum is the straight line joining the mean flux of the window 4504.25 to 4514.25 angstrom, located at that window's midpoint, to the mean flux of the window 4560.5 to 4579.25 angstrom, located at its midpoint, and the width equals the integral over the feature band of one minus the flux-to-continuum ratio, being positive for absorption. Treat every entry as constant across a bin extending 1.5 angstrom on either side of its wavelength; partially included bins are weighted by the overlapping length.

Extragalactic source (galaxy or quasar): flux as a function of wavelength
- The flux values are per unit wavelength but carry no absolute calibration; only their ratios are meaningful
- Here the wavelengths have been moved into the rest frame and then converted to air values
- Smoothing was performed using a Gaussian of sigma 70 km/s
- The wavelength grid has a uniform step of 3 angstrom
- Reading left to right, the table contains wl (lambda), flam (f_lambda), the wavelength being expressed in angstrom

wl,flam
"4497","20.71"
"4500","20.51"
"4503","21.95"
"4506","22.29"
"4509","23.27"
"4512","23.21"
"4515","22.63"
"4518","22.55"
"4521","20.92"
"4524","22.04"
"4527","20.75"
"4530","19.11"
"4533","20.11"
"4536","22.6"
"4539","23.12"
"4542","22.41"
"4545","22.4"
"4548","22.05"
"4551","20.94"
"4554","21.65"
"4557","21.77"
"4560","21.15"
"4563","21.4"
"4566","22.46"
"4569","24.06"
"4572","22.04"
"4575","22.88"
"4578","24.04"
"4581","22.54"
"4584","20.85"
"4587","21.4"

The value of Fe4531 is 2.3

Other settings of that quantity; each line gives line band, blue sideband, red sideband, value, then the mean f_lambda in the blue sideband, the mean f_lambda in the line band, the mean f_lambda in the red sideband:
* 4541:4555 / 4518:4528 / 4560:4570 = 0.1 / 21.5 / 21.9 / 22.3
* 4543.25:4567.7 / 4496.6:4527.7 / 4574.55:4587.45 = 0.5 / 22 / 21.8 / 22.4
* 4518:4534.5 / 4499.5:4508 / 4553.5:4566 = 0.7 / 21.8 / 20.8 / 21.6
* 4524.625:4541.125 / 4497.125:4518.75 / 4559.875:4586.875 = 0.8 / 22.2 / 21.2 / 22.4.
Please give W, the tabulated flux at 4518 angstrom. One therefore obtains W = 22.55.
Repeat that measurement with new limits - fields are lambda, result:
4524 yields 22.04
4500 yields 20.51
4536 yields 22.6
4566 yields 22.46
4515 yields 22.63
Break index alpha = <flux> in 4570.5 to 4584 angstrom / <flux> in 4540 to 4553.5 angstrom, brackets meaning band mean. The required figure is 1.0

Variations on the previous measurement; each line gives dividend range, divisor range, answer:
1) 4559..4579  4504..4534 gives 1.04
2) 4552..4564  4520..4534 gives 1.04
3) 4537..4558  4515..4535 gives 1.05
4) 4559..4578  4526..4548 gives 1.04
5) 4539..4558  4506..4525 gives 0.98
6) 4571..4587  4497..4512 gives 1.02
